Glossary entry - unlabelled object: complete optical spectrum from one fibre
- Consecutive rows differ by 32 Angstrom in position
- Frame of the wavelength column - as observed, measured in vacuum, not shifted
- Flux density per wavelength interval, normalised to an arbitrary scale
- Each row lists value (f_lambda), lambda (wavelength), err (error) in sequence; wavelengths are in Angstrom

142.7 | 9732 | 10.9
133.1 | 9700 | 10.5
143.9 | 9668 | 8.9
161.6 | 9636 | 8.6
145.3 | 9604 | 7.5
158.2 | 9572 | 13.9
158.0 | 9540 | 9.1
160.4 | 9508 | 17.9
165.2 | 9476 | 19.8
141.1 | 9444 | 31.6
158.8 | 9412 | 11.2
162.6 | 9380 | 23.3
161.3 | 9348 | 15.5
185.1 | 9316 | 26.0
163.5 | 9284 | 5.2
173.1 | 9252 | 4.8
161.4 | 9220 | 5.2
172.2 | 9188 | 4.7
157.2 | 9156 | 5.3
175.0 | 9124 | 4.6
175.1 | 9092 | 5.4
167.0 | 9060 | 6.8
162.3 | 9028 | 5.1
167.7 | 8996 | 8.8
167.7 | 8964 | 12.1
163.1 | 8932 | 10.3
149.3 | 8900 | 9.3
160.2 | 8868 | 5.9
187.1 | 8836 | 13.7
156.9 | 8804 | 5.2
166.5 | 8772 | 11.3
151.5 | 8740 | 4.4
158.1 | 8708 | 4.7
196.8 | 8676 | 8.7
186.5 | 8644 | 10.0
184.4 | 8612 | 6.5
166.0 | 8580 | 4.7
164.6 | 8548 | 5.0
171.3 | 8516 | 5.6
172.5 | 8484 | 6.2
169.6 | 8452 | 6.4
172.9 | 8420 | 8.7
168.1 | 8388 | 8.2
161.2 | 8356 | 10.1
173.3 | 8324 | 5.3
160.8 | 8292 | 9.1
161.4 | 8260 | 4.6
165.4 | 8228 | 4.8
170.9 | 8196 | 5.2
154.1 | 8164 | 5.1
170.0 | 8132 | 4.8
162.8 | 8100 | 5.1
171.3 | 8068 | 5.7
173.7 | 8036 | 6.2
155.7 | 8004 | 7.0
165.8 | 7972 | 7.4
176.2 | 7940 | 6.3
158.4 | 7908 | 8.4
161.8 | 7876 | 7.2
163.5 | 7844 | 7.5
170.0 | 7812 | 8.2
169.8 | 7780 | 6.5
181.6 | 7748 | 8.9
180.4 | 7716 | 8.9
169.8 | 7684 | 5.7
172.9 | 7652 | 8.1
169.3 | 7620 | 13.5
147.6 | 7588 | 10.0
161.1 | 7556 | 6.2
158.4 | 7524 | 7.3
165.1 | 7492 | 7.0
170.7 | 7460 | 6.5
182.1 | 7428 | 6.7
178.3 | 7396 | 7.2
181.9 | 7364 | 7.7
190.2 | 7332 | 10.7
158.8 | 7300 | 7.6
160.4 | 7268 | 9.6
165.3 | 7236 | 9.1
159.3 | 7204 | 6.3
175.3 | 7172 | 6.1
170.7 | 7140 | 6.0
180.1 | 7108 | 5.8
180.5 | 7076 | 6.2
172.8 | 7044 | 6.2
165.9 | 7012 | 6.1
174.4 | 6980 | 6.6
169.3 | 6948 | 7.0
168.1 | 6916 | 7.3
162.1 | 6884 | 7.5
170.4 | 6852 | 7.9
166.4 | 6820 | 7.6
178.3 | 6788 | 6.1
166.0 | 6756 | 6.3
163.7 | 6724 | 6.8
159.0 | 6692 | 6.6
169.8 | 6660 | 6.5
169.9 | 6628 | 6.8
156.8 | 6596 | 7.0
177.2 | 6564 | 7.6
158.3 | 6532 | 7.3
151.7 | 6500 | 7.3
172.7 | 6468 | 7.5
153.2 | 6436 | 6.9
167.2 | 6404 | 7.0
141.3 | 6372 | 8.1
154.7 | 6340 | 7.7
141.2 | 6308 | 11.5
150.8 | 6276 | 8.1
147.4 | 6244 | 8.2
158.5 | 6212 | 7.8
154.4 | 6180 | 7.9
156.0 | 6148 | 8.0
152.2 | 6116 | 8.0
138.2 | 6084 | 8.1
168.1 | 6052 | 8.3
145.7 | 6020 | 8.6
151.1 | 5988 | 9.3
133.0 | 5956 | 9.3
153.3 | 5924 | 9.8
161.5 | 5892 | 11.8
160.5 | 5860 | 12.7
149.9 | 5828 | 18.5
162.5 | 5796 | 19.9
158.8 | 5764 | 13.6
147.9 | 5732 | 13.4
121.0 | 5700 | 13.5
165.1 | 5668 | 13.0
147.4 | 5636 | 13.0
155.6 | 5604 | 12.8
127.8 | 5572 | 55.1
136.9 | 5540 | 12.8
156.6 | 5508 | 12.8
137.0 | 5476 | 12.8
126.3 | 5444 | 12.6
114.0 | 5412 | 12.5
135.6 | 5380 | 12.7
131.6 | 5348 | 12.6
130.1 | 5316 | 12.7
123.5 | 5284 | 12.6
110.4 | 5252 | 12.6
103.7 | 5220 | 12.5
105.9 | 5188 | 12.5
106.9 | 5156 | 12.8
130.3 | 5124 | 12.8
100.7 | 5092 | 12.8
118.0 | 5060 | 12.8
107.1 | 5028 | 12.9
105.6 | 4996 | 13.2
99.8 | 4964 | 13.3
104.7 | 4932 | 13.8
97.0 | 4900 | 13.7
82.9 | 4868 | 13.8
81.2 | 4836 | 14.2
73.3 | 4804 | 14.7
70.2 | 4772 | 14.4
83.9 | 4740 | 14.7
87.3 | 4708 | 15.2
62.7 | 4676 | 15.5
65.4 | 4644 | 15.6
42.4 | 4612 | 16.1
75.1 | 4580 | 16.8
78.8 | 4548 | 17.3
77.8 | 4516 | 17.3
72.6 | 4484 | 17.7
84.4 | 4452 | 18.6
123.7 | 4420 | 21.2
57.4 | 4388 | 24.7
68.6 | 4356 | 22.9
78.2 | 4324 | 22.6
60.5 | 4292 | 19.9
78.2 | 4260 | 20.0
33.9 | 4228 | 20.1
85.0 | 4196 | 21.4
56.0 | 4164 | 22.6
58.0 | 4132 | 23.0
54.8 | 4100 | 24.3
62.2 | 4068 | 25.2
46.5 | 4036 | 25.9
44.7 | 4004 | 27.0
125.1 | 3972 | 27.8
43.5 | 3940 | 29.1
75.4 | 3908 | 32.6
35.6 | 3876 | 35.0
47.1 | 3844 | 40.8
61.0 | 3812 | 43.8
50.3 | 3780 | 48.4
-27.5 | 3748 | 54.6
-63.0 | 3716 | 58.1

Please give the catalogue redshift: 0.22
